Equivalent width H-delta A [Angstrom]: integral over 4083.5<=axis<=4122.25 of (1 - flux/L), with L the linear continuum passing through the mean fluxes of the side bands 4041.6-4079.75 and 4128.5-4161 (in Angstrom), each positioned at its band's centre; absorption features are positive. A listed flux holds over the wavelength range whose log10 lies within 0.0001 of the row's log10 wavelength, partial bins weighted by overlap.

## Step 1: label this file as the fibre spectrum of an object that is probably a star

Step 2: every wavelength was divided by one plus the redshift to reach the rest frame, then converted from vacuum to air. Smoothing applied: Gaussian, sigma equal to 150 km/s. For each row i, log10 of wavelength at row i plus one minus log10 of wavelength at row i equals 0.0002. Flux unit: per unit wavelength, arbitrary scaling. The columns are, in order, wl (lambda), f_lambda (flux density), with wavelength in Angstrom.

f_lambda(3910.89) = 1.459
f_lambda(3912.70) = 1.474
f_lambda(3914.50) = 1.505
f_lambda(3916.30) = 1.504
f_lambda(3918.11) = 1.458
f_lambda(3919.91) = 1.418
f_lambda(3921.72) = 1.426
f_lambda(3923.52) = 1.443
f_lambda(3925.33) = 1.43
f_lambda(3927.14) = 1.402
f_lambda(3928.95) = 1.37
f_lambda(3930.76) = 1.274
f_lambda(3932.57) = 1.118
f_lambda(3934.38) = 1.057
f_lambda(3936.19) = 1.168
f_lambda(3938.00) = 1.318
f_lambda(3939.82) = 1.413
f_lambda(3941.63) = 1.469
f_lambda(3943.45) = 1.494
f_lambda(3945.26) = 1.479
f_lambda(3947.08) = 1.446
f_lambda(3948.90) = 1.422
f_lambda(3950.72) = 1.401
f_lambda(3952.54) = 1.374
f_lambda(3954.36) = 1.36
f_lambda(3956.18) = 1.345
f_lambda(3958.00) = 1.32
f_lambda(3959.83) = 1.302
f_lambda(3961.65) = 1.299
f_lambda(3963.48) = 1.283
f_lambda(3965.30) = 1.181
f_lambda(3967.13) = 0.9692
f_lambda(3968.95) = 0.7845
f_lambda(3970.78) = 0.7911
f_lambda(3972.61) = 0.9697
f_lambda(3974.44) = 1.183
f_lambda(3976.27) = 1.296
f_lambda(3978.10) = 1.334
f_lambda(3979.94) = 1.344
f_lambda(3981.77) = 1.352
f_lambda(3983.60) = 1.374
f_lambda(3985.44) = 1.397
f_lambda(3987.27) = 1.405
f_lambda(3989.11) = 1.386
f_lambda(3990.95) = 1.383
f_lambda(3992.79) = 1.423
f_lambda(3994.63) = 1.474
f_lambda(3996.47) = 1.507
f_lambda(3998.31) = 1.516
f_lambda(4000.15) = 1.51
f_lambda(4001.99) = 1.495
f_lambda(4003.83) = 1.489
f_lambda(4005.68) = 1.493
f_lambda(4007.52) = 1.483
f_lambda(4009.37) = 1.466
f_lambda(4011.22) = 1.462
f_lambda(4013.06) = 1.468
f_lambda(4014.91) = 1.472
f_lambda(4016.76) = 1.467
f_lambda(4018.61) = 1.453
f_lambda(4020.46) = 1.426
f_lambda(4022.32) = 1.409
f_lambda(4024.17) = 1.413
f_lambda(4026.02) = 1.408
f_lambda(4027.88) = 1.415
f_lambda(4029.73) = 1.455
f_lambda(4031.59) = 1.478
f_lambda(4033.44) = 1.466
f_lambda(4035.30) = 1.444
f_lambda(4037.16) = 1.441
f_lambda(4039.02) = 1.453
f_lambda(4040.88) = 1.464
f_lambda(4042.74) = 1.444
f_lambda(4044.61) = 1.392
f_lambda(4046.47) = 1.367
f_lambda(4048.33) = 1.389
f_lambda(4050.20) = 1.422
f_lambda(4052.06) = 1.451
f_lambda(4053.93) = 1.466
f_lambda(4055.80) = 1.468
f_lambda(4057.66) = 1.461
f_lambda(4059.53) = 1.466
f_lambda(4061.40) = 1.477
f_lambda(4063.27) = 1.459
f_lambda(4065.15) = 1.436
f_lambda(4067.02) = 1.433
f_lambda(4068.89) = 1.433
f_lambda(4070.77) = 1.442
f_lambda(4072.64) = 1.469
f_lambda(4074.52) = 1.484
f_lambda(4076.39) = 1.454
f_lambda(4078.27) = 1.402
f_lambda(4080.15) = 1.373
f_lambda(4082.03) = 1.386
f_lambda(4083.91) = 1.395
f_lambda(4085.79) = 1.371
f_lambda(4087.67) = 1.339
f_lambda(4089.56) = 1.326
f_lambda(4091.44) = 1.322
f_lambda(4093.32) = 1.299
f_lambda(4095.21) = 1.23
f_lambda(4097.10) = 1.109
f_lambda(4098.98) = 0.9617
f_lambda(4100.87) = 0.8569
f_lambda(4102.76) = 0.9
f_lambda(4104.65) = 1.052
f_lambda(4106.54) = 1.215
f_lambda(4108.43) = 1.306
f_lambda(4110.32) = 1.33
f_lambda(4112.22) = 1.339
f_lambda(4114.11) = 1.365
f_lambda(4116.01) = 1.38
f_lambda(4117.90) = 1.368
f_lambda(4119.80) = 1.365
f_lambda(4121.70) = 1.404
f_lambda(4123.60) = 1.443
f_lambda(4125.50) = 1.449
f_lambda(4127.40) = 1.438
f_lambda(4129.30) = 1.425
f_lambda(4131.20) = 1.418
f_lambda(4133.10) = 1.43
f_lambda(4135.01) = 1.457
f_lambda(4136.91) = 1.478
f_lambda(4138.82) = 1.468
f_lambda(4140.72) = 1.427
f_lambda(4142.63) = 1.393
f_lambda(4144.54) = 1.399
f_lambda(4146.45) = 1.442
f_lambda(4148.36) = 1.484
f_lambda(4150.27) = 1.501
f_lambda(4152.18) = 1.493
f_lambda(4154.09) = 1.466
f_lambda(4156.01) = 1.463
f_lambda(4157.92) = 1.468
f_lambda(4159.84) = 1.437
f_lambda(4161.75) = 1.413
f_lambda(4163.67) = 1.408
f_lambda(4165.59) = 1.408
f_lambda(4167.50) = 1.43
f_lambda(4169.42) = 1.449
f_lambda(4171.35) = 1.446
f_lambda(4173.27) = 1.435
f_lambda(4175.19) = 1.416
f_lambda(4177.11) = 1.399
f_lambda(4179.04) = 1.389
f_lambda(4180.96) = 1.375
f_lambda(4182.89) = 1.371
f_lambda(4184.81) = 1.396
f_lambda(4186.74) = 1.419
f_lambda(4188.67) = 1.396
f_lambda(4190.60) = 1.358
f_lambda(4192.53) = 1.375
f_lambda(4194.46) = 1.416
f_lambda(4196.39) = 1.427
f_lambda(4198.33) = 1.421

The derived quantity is 5.3 Angstrom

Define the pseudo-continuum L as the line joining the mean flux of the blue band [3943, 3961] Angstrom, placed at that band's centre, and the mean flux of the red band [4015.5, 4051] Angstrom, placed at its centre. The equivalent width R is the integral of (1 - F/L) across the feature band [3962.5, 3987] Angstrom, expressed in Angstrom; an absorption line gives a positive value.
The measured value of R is 3.9 Angstrom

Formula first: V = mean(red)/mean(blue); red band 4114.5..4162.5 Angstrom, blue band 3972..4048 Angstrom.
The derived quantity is 1.01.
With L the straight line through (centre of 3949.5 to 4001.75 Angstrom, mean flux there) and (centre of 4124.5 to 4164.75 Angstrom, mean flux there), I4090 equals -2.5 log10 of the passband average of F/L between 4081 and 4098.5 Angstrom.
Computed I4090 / 0.08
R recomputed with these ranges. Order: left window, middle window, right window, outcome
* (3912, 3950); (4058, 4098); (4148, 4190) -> 0.7 Angstrom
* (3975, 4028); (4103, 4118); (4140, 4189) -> 1.6 Angstrom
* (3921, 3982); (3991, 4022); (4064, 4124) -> -4.3 Angstrom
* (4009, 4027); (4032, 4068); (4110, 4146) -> -0.2 Angstrom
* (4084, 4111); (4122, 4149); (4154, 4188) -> -2.6 Angstrom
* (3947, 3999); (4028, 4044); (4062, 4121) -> -1.8 Angstrom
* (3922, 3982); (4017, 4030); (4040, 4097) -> -0.7 Angstrom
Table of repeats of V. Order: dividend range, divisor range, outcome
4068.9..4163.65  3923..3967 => 1.02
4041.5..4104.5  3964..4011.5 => 1.02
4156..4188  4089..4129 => 1.12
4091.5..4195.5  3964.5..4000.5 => 1.07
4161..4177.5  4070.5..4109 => 1.12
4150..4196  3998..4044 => 0.97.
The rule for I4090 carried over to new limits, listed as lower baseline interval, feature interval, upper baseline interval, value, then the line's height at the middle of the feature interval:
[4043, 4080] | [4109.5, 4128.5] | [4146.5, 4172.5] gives 0.04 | 1.45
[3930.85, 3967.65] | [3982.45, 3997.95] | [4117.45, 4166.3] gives -0.06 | 1.34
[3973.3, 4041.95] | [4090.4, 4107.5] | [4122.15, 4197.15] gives 0.28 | 1.43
